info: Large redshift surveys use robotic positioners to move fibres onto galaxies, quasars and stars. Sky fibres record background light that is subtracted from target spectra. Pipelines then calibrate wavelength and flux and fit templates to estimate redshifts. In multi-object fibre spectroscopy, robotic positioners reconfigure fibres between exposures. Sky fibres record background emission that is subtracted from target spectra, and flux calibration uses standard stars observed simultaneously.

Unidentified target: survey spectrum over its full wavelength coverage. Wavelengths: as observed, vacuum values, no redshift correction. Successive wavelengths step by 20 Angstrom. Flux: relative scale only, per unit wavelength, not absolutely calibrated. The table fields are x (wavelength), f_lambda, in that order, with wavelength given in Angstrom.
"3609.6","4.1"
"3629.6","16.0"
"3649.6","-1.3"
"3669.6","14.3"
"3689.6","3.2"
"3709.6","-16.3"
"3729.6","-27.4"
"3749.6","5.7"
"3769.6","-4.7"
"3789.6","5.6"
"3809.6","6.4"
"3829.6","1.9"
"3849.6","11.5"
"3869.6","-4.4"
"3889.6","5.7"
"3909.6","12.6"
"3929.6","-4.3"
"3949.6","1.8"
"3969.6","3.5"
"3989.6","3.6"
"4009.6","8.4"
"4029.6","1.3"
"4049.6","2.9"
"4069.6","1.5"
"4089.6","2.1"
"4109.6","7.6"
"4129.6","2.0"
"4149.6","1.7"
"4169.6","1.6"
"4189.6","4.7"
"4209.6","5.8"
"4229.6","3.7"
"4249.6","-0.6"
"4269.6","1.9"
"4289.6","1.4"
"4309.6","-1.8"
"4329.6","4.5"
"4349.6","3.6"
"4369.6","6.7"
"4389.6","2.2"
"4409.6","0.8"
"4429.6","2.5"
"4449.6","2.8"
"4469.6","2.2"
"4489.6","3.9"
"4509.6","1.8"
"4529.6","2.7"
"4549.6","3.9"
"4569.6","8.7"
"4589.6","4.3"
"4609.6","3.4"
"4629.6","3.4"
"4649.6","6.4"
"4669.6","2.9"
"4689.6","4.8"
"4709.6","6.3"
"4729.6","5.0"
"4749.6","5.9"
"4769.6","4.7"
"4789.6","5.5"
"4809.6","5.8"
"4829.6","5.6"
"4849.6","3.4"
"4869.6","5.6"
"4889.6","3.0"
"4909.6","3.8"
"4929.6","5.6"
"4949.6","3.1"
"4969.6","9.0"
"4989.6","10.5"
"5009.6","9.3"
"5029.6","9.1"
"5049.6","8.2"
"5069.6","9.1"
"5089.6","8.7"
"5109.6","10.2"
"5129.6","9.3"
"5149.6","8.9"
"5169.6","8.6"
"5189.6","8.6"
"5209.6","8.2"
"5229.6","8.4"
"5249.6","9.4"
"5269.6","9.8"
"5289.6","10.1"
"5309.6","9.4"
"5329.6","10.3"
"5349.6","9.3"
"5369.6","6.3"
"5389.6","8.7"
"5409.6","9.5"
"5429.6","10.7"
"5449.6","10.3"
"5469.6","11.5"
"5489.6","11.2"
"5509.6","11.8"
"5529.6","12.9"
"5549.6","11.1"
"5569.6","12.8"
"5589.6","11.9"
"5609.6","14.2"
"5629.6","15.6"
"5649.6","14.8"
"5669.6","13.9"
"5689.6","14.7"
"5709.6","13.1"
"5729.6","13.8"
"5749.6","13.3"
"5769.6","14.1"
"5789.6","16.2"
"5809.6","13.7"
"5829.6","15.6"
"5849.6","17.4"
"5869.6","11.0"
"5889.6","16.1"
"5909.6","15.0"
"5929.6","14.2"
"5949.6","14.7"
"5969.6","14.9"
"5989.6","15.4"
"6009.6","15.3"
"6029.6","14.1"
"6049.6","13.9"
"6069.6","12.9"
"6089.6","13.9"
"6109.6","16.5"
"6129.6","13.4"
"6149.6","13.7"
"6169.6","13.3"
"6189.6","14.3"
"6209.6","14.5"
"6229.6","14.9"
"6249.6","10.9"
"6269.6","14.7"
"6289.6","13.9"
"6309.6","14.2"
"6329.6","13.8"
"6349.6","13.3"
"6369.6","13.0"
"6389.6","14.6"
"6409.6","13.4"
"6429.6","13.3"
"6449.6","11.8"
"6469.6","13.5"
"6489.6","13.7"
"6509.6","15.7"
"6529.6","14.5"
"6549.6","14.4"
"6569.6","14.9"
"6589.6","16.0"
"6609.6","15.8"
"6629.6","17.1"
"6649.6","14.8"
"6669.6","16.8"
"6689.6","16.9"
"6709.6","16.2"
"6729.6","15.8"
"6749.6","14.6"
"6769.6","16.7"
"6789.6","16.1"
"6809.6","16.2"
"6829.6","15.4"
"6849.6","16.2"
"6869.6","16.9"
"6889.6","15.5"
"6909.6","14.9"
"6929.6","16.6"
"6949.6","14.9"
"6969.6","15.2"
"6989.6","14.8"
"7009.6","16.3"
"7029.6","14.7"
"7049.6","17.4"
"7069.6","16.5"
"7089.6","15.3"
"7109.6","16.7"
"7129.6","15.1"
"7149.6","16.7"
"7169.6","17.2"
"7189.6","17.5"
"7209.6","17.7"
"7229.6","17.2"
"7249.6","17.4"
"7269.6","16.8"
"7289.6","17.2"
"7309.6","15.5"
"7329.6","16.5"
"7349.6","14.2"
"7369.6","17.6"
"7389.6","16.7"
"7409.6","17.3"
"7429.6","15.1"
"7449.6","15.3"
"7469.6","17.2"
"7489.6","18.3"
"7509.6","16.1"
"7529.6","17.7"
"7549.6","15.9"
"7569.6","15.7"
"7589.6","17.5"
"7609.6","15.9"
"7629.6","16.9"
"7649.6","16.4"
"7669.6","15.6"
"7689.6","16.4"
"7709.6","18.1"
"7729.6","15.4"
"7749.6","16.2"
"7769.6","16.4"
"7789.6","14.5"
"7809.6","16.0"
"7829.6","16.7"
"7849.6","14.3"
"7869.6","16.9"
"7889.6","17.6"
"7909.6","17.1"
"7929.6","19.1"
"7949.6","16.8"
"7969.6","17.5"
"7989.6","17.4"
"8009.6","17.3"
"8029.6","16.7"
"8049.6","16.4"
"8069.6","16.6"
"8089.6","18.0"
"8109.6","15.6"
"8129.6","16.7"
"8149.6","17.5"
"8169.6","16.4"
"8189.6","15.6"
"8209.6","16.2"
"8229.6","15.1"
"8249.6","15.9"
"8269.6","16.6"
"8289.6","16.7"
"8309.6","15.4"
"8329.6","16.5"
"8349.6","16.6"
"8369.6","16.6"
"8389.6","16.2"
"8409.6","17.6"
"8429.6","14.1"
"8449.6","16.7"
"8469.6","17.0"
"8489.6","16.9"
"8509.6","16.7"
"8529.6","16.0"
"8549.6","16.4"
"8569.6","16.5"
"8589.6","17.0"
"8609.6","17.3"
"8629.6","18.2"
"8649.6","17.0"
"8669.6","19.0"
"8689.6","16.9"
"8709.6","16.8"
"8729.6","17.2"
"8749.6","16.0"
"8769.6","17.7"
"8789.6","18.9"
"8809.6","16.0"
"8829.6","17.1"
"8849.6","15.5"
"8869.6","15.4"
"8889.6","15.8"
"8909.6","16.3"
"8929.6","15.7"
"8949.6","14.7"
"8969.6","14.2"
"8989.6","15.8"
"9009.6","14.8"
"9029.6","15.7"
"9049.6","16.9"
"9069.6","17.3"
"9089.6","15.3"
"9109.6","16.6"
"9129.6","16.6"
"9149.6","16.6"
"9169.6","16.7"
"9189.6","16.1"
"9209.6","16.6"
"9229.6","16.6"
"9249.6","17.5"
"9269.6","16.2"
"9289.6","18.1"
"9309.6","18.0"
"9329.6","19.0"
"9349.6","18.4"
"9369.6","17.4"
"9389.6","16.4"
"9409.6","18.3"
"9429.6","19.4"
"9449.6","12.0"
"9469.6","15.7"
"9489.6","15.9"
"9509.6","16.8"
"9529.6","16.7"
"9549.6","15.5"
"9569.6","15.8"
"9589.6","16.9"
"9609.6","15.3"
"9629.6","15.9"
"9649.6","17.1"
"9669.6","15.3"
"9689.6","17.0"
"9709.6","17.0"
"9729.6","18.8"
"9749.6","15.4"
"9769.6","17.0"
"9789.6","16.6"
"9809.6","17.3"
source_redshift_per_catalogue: 0.248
